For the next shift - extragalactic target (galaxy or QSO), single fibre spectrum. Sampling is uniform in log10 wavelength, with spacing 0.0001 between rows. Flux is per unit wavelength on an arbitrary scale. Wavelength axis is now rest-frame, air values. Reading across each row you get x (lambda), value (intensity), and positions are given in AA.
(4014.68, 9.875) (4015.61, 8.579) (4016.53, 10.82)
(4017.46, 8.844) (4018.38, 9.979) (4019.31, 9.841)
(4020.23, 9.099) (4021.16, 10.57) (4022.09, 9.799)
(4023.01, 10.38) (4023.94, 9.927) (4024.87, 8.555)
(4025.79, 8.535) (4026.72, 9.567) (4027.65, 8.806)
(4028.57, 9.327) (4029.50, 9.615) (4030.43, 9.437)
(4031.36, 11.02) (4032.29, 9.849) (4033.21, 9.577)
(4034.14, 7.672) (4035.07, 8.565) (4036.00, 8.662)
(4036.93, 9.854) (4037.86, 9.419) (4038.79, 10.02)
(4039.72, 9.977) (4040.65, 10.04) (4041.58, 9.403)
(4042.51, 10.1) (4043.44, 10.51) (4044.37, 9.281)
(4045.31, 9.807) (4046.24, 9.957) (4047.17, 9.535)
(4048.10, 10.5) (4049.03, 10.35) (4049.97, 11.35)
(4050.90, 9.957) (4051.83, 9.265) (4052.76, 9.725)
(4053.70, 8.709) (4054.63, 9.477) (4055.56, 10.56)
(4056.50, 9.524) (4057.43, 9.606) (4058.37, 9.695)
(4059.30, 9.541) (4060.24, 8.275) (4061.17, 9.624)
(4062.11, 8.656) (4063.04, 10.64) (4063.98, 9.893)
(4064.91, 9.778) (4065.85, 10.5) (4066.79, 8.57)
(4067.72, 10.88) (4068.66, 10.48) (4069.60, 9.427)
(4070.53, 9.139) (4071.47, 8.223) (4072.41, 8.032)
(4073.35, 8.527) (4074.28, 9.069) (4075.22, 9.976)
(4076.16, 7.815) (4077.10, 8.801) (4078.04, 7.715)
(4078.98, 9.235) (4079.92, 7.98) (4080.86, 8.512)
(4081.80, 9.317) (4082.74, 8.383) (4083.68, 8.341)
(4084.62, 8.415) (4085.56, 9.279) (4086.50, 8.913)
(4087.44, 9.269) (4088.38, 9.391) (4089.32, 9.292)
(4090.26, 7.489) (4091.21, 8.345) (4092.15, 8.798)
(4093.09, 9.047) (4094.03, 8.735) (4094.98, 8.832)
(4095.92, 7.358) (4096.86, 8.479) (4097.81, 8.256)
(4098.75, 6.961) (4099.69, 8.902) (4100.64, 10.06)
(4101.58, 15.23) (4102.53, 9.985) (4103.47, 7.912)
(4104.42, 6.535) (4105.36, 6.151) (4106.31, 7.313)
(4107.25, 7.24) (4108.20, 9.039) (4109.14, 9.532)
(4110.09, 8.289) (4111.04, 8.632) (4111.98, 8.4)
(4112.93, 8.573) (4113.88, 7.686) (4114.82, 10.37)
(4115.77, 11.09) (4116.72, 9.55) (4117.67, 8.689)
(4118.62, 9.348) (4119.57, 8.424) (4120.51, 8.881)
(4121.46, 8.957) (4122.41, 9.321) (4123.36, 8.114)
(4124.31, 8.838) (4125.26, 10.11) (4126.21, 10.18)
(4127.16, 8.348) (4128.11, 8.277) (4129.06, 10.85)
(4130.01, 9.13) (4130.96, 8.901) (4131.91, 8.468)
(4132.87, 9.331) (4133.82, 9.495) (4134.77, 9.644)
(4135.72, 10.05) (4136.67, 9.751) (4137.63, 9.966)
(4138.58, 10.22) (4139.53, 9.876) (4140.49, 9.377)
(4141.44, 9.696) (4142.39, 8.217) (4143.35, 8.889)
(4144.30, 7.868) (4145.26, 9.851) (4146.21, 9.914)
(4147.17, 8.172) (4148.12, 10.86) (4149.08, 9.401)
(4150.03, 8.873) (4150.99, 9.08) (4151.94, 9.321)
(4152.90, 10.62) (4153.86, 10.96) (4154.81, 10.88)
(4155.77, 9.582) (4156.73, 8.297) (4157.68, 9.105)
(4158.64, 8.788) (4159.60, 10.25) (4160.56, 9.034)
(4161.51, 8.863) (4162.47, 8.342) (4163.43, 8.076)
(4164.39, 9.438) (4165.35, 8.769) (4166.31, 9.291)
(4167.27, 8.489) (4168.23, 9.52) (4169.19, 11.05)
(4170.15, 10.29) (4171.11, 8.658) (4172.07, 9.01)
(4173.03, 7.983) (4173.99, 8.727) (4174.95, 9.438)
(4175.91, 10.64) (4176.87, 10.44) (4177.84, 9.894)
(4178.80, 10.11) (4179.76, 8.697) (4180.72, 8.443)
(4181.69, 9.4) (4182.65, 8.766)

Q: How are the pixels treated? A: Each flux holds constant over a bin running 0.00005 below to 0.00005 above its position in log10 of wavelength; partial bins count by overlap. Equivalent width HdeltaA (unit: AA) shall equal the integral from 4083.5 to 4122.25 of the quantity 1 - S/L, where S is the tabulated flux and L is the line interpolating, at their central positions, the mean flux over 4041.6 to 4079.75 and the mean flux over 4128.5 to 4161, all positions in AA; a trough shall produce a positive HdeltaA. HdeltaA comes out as 2.9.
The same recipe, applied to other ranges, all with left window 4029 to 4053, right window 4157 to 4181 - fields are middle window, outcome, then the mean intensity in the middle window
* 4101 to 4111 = 0.81 AA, 8.73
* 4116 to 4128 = 0.45 AA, 9.08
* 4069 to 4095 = 2.33 AA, 8.73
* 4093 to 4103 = 0.27 AA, 9.27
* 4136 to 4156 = -0.54 AA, 9.59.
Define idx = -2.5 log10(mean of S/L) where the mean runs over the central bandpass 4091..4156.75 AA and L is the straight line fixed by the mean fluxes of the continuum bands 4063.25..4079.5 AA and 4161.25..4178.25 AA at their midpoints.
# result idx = 0.01 mag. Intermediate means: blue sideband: 9.2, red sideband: 9.27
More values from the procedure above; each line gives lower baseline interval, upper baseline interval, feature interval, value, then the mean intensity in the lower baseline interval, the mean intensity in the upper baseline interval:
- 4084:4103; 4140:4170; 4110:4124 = 0.02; 9.05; 9.33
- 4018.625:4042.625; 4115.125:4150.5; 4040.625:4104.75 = 0.02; 9.52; 9.33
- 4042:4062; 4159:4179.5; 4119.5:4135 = 0.04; 9.75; 9.34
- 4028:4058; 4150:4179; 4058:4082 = 0.06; 9.7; 9.41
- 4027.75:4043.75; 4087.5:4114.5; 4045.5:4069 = -0.06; 9.57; 8.61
